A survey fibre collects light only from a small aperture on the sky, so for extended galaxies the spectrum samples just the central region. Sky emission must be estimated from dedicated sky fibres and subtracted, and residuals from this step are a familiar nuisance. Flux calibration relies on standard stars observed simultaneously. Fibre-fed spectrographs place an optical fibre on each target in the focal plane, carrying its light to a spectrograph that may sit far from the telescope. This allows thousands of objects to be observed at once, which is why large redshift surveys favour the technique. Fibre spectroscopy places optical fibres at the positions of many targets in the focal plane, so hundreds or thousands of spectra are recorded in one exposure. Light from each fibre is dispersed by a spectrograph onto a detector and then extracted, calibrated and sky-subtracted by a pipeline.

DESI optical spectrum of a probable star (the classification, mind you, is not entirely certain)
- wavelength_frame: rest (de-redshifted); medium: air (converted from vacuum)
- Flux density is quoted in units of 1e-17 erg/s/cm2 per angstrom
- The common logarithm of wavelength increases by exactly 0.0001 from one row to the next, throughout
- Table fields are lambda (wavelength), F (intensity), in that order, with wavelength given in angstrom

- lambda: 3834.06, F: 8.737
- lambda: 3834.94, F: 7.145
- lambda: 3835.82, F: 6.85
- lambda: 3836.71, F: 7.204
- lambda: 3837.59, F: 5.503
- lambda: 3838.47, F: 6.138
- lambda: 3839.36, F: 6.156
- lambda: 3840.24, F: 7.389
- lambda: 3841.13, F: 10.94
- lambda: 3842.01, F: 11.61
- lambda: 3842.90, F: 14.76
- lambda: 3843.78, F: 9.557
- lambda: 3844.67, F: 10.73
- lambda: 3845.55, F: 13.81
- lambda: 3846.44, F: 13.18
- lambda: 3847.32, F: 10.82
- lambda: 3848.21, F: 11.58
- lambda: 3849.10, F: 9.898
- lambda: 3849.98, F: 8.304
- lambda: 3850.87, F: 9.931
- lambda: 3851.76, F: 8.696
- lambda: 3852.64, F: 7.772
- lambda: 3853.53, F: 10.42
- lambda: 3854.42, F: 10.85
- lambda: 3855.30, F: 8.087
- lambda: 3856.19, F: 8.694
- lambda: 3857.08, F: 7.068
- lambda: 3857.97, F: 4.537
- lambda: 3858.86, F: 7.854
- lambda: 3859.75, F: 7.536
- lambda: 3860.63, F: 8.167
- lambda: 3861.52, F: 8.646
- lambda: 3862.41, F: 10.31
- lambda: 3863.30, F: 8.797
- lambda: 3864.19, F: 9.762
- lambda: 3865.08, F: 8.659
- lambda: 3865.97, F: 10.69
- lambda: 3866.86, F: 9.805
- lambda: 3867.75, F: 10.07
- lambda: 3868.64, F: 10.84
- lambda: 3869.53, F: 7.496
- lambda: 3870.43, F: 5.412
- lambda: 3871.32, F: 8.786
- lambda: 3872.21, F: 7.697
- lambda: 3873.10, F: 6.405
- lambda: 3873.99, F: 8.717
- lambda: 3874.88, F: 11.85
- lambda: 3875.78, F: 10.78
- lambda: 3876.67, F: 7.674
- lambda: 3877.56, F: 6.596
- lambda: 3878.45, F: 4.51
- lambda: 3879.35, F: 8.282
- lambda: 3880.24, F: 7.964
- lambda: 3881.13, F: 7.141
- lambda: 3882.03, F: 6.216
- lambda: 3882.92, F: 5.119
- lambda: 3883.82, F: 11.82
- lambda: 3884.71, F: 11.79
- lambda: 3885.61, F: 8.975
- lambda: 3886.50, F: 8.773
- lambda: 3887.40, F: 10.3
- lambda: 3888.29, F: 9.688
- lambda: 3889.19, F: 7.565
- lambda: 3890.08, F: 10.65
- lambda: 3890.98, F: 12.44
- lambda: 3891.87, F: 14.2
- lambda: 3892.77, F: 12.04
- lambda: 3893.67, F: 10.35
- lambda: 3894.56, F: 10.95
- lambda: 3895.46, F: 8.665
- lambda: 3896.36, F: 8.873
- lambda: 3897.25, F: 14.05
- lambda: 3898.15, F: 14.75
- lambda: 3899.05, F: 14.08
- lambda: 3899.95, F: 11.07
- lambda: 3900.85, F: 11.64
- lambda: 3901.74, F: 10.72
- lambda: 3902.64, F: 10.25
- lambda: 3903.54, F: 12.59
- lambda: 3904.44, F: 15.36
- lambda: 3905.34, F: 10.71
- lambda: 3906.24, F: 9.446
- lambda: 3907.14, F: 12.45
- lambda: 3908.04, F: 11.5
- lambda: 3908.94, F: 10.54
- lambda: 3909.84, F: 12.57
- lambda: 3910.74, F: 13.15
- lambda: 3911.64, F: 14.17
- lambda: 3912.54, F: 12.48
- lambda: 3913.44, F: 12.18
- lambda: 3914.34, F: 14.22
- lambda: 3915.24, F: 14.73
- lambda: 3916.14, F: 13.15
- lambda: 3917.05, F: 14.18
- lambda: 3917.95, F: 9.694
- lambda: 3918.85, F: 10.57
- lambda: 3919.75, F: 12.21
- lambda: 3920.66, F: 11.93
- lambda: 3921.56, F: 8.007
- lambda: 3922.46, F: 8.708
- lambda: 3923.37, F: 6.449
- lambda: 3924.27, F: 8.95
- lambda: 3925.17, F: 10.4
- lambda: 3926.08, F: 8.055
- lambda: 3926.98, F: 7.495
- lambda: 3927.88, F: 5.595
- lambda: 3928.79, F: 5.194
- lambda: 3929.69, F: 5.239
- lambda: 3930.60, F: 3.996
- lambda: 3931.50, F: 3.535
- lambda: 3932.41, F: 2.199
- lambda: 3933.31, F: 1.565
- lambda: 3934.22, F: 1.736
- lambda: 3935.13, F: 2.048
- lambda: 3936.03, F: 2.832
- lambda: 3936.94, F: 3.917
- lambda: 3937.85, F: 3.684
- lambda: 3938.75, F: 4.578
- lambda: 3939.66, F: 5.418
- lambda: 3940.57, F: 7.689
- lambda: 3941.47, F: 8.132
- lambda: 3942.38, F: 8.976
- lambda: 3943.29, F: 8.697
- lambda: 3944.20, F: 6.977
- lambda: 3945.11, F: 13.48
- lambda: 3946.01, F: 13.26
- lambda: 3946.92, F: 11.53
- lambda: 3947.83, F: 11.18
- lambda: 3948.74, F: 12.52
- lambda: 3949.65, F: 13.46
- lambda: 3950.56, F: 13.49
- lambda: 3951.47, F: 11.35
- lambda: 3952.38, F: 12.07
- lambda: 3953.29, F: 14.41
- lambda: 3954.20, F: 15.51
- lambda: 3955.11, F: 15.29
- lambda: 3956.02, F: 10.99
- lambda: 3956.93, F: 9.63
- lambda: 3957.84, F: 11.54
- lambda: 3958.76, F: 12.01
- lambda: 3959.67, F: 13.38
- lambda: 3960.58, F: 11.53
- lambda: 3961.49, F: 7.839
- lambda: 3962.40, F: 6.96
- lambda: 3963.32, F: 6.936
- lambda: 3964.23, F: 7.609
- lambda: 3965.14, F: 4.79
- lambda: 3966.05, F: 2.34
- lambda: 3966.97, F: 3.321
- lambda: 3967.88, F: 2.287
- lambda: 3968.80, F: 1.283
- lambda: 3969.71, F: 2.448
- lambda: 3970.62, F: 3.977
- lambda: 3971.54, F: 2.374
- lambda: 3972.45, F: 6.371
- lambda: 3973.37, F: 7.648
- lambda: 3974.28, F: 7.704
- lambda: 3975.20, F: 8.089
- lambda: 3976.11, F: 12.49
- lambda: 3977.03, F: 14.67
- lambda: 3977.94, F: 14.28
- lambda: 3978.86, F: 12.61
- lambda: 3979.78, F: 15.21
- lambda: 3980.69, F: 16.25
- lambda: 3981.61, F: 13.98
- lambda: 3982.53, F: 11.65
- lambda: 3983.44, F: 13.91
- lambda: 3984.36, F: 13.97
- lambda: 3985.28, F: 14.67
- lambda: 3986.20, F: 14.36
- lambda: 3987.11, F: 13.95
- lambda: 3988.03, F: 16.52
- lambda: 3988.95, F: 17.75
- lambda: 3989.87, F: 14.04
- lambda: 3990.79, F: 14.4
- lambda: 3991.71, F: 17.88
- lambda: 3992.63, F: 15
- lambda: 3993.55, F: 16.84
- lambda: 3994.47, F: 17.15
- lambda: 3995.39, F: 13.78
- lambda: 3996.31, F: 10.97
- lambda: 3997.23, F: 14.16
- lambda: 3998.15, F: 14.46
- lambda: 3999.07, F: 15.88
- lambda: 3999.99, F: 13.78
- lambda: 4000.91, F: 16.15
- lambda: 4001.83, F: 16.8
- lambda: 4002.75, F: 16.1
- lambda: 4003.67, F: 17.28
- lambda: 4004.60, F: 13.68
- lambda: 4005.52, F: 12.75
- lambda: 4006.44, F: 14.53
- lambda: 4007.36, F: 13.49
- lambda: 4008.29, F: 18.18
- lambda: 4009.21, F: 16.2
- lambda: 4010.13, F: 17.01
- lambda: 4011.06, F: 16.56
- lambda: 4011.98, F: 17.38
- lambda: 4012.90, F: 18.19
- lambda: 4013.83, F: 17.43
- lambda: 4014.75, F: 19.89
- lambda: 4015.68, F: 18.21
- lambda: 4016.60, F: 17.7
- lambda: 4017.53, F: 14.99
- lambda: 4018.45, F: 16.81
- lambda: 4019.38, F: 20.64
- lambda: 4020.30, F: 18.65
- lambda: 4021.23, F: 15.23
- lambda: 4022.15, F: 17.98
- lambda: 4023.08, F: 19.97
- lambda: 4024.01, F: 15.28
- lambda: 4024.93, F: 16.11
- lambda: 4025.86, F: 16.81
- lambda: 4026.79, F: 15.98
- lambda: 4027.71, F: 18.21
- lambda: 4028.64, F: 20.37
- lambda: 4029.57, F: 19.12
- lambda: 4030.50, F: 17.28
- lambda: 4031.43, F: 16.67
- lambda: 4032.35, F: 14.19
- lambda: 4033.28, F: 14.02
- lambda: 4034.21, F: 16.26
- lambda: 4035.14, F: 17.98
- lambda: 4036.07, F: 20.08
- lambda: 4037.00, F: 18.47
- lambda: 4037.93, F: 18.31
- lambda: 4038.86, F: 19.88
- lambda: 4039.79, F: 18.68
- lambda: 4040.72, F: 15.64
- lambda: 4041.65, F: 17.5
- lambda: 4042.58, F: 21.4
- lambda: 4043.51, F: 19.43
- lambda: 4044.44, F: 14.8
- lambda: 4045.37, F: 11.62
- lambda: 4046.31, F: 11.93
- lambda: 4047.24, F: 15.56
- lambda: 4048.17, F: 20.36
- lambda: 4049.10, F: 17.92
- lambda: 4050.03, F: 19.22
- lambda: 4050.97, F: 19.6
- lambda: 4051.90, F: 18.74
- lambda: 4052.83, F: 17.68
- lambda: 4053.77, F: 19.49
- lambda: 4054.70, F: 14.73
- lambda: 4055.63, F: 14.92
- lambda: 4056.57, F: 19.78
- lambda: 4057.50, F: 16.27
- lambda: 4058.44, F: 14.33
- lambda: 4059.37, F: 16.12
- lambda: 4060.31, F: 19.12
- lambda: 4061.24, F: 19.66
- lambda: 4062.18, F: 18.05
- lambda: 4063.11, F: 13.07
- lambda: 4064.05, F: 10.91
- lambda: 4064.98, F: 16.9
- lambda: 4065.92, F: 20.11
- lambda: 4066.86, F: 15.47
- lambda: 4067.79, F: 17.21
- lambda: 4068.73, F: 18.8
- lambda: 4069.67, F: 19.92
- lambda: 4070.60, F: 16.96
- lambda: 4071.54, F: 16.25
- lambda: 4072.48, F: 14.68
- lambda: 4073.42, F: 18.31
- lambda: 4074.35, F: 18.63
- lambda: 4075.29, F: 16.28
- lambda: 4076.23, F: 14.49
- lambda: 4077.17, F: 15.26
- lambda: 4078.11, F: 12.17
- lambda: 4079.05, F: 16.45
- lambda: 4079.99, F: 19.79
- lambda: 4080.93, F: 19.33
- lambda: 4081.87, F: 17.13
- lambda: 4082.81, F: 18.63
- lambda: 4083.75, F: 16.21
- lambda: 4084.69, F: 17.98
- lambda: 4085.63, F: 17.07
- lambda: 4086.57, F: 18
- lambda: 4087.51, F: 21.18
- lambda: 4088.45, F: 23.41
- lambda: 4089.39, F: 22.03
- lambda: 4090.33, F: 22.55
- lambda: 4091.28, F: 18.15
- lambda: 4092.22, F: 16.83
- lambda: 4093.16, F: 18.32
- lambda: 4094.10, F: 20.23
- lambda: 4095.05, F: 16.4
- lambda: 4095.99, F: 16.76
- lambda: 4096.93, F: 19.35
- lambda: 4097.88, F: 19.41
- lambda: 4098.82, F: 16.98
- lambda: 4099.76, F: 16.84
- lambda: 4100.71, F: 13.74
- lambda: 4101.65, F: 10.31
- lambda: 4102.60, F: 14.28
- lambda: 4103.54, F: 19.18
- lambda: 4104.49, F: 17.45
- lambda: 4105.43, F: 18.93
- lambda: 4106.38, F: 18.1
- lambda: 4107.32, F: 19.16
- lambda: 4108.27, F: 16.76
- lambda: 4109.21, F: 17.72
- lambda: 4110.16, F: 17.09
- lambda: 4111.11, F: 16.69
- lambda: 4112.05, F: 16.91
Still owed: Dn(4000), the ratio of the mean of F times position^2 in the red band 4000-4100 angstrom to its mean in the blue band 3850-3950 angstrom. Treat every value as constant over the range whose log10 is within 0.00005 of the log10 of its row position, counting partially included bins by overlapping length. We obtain 2.0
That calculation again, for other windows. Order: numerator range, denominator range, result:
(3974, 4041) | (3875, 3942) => 1.82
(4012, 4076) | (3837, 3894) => 2.07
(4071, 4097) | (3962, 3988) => 2.03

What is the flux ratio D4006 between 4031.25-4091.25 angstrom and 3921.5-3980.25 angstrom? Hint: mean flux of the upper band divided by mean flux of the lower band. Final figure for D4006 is 2.14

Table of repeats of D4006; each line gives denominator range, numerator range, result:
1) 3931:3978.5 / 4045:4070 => 2.09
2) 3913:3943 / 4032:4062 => 2.31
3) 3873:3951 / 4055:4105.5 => 1.83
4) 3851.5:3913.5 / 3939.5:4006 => 1.18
